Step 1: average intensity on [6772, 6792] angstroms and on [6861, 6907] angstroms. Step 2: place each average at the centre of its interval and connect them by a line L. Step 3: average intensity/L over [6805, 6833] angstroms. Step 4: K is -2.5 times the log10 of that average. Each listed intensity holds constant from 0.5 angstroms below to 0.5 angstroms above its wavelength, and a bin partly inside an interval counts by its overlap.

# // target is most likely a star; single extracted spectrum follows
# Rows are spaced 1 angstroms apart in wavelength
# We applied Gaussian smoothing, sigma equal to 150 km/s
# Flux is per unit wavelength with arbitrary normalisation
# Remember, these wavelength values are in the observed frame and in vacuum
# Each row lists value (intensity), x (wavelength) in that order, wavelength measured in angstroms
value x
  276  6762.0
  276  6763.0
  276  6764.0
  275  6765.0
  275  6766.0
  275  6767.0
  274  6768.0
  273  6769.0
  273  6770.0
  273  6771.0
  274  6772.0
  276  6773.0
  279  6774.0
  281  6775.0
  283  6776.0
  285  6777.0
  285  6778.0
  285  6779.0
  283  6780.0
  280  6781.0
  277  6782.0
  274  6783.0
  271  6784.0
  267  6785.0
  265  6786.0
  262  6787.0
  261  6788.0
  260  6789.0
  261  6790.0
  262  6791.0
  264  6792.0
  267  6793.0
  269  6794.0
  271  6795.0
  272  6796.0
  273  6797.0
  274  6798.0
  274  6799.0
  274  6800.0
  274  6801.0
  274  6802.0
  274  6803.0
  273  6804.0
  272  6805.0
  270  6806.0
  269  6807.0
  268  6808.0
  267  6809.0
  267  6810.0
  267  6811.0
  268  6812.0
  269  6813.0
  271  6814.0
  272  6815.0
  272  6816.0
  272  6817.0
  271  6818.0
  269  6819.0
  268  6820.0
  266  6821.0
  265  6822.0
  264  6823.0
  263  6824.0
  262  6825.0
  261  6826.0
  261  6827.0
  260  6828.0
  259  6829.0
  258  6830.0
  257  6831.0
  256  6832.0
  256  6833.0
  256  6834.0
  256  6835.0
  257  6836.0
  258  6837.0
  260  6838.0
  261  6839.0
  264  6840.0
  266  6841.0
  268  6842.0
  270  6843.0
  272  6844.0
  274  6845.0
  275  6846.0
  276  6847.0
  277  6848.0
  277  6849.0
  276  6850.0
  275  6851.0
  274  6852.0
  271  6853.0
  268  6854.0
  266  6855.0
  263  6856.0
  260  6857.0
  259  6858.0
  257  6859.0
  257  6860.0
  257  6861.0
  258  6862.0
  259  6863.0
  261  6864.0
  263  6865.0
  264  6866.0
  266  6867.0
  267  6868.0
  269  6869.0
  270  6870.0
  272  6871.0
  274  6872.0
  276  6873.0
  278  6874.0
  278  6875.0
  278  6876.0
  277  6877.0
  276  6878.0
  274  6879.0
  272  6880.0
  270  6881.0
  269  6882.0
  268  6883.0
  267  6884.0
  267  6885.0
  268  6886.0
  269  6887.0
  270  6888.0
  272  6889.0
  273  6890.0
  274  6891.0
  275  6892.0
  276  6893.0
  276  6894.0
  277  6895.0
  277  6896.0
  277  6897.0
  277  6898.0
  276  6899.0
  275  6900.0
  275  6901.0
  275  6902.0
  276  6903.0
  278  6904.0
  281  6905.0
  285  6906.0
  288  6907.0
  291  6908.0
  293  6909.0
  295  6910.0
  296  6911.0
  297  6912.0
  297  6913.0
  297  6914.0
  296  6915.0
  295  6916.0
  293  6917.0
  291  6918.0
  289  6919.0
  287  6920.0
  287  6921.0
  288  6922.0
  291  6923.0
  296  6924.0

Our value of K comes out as 0.03 mag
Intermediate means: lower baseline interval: 273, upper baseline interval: 272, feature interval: 266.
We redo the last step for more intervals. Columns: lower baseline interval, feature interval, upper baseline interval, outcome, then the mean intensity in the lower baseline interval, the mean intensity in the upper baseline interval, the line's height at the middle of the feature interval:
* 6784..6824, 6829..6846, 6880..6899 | 0.033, 269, 272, 270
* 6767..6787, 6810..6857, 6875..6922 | 0.048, 276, 280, 278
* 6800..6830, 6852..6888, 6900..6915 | 0.046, 268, 287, 279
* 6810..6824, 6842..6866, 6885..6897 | 0.015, 268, 273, 271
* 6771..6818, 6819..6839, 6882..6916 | 0.057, 272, 280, 275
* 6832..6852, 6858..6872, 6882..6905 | 0.027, 267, 274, 270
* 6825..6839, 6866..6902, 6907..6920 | 0.031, 258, 294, 281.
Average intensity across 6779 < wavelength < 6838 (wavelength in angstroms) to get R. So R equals 267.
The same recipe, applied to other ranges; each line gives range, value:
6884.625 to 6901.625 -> 274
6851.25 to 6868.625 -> 263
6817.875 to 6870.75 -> 265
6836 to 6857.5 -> 269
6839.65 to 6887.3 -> 269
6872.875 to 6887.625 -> 272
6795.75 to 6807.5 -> 273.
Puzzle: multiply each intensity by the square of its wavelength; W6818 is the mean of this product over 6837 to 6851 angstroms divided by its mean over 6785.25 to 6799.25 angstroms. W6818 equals 1.03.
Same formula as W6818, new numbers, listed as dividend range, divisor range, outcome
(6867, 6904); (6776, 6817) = 1.03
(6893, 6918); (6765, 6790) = 1.08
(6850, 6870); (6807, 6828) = 1.00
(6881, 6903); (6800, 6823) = 1.04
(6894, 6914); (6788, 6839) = 1.10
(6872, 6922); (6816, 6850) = 1.08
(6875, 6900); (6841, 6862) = 1.03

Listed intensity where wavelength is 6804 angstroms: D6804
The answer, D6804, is 273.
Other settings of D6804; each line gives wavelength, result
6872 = 274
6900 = 275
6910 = 295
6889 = 272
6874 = 278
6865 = 263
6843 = 270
